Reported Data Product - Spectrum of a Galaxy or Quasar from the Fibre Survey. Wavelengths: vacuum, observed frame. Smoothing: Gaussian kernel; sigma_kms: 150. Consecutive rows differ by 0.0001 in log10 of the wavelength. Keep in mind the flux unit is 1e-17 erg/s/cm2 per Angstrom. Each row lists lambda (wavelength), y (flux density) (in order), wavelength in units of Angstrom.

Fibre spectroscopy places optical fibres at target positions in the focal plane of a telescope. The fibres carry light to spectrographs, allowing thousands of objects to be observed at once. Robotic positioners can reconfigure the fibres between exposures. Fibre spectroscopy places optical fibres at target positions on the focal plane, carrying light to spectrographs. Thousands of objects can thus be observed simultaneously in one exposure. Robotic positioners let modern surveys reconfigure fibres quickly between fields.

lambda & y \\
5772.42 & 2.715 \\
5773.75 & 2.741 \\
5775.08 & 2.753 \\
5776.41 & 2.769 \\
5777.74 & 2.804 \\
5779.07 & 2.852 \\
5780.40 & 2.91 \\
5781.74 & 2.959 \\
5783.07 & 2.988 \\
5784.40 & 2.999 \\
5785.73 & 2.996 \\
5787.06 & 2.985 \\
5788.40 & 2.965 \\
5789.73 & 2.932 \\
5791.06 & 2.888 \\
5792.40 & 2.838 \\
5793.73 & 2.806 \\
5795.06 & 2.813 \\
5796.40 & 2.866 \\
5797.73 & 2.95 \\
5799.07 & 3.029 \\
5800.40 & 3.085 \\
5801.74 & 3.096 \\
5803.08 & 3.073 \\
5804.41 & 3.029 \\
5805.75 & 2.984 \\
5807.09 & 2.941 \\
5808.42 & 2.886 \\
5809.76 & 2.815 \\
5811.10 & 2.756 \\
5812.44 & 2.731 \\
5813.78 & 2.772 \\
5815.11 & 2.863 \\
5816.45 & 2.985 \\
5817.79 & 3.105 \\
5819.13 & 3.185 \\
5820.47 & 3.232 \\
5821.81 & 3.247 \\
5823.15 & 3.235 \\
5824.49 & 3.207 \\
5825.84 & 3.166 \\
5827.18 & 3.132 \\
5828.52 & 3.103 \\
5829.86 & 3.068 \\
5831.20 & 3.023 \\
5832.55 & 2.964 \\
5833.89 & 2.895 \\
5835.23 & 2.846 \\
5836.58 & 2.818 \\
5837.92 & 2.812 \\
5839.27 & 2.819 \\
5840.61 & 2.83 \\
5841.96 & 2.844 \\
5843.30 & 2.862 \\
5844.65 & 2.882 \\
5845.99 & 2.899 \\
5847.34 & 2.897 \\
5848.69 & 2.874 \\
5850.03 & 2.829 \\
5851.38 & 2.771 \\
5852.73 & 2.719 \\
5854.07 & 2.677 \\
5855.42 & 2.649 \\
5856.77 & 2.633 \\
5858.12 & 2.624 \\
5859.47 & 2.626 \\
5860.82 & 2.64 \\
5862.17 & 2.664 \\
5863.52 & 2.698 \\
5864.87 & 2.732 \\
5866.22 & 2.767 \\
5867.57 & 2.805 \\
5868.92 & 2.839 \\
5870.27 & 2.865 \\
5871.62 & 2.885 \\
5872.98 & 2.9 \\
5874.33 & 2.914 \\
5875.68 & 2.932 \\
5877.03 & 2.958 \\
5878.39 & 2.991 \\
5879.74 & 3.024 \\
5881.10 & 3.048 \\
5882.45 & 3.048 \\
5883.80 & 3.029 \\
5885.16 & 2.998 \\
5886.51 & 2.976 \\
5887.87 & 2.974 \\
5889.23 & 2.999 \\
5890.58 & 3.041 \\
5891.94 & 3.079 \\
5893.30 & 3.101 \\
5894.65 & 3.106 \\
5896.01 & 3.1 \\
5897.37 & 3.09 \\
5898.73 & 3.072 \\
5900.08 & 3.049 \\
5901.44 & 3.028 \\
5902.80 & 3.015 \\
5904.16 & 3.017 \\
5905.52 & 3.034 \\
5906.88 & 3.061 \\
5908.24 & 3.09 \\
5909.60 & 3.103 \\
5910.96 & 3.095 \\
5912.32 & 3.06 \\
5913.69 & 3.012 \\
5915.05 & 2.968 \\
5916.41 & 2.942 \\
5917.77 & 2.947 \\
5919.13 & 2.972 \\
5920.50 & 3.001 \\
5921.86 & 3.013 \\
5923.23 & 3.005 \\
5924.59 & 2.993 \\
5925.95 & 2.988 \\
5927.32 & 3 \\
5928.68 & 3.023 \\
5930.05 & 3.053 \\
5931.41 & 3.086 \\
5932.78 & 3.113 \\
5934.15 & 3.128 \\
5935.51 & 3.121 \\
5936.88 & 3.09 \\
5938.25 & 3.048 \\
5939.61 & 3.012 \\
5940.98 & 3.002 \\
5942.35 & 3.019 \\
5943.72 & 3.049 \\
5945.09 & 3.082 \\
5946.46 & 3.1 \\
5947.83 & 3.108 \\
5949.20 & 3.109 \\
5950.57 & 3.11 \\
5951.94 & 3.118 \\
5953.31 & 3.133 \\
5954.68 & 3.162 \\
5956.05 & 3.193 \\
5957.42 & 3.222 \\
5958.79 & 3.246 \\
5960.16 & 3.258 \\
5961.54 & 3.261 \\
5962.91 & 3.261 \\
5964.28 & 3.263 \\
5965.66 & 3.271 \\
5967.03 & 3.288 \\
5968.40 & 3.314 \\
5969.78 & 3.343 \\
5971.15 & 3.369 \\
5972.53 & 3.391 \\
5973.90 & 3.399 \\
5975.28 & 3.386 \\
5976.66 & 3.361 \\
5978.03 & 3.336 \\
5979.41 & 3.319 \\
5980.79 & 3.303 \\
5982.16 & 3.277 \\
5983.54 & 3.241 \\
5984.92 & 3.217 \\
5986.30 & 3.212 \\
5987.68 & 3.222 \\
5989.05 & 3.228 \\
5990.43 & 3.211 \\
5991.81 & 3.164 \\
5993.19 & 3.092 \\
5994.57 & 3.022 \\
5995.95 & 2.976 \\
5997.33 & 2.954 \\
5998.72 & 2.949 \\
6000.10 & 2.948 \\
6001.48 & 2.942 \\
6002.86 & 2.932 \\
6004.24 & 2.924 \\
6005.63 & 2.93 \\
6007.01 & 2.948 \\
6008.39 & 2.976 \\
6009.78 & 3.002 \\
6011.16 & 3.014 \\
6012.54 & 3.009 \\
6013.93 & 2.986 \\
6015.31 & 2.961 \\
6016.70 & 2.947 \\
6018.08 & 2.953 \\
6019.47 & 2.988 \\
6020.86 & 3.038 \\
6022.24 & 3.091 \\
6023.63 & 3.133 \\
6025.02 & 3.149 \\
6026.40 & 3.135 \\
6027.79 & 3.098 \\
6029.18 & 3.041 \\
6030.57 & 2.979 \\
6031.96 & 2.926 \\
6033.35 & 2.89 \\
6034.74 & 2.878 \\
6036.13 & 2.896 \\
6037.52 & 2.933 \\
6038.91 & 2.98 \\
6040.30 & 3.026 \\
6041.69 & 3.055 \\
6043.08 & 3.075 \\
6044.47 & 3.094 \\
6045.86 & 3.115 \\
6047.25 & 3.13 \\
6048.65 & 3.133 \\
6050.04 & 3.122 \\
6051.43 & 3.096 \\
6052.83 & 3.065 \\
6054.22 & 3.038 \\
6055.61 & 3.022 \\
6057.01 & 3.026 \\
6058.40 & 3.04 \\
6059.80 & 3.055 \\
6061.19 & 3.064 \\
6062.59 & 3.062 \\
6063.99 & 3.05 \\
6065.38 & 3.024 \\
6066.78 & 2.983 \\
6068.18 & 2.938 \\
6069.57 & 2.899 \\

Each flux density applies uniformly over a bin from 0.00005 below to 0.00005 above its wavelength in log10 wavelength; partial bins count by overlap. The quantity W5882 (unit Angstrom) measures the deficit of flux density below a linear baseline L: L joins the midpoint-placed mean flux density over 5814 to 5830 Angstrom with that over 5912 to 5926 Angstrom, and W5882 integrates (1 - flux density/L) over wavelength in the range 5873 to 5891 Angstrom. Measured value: 0.3 Angstrom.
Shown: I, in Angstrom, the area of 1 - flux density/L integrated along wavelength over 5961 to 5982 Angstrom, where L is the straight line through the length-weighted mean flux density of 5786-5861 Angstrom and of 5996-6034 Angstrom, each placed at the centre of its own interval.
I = -2.5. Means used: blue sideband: 2.92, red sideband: 2.99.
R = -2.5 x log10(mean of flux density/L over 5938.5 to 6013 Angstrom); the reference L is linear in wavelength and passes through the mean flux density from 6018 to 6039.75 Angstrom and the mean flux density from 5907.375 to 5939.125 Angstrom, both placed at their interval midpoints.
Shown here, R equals -0.05 mag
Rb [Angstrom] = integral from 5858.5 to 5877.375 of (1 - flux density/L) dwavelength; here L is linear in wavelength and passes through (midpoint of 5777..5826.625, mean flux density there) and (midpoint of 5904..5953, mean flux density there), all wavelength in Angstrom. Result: 1.35 Angstrom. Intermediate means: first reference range 2.97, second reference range 3.05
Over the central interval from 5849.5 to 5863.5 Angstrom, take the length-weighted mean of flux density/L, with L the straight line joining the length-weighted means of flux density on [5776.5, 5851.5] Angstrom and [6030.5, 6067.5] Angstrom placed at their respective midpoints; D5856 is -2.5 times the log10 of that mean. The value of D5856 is 0.11 mag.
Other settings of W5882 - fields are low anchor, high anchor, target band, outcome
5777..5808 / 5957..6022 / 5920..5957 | 0.3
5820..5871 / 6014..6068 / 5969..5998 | -2.5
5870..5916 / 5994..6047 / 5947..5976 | -2.3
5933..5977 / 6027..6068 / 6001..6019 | 0.8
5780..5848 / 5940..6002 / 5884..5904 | 0.2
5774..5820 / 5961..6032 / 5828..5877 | 2.6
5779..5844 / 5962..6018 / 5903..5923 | 0.3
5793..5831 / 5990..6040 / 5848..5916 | 1.8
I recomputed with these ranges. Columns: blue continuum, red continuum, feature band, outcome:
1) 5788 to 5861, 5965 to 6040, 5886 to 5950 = -0.69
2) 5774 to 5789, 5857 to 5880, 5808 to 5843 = -1.47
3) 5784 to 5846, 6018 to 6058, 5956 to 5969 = -1.06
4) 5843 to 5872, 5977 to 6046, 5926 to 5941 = -0.79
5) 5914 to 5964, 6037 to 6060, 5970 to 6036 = -0.52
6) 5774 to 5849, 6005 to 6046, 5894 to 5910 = -0.49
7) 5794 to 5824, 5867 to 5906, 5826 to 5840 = 0.16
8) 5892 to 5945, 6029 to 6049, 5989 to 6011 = 0.09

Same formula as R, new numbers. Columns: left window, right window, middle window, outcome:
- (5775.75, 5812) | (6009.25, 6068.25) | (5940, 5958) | -0.04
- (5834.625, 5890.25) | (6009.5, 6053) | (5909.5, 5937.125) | -0.04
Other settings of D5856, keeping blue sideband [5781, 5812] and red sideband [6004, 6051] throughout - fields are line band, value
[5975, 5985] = -0.11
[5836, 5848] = 0.04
